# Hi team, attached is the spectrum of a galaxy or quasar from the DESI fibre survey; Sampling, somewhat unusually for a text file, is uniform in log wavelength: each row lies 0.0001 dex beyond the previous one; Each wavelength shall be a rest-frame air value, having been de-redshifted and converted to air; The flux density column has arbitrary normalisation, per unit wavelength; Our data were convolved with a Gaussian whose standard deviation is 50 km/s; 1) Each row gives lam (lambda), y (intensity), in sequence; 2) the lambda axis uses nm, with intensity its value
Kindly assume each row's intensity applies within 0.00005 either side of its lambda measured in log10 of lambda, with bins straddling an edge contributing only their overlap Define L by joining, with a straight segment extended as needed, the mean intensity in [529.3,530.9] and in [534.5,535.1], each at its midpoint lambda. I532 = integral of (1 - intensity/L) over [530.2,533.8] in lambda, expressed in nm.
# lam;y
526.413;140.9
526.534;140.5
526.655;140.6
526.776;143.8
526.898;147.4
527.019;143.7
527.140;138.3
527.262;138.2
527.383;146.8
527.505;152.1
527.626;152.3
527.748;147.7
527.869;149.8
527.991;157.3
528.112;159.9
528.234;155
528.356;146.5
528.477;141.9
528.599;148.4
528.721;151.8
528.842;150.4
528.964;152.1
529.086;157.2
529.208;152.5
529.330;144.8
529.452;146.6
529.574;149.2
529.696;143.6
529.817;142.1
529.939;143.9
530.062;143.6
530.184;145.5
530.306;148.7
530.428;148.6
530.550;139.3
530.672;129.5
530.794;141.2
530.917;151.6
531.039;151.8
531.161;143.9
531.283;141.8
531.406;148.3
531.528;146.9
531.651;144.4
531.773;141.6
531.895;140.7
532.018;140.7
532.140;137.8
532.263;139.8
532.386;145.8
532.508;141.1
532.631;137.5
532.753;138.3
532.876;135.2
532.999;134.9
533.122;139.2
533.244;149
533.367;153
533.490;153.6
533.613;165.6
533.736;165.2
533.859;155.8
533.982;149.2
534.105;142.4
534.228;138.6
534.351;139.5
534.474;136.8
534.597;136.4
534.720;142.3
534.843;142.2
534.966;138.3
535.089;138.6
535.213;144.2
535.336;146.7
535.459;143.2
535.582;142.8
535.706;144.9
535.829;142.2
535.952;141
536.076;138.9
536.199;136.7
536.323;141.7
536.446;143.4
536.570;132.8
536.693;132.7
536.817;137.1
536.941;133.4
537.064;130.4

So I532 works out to -0.066 nm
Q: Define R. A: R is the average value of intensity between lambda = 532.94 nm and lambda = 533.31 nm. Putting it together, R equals 141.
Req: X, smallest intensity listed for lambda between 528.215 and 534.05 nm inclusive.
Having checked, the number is 129.5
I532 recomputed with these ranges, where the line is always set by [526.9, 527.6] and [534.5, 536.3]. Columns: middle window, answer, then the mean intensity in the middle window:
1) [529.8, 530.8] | 0.006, 143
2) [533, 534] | -0.076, 153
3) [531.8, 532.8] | 0.016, 140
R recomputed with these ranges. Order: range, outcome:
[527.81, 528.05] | 153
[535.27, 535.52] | 145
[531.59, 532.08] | 142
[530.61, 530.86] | 135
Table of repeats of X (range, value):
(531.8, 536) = 134.9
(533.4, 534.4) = 138.6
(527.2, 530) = 138.2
